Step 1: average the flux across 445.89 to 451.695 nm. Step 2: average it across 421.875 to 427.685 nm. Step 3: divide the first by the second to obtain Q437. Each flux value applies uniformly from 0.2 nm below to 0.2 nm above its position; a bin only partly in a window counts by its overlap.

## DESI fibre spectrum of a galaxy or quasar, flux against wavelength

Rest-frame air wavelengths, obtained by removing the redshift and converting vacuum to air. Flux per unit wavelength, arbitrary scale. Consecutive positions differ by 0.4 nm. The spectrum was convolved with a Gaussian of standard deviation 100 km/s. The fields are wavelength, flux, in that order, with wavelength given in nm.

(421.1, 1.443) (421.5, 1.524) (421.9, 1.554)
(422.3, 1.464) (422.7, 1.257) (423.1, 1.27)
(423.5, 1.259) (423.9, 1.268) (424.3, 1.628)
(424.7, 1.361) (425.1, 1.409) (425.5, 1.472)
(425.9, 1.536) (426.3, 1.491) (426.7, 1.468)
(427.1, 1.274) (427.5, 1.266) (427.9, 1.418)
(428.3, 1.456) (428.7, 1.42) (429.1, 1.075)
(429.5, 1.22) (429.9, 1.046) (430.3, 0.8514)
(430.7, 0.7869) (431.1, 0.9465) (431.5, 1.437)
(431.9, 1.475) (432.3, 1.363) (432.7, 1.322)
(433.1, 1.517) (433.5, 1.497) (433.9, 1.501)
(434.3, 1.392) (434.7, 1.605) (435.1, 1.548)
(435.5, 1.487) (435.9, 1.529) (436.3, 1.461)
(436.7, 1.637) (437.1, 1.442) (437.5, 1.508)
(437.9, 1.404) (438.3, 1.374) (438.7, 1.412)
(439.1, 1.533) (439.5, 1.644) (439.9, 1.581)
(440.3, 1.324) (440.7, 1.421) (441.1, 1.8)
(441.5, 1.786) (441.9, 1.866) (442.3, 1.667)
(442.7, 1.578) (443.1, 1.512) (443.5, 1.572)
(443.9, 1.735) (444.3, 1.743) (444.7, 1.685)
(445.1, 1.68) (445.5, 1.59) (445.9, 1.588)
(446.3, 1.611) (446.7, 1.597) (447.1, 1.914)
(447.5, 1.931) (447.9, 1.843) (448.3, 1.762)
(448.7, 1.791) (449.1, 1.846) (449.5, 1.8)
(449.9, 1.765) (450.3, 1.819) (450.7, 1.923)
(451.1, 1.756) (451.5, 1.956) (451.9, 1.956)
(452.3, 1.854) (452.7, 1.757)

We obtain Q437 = 1.3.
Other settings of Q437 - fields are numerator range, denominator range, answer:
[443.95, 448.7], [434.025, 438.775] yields 1.16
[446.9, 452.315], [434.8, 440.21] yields 1.23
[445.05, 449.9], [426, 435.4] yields 1.32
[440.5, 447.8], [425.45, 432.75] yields 1.32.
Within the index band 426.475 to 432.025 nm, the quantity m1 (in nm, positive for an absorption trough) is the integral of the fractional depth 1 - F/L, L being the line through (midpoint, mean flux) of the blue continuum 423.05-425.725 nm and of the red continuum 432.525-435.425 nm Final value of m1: 0.83 nm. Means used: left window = 1.39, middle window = 1.22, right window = 1.48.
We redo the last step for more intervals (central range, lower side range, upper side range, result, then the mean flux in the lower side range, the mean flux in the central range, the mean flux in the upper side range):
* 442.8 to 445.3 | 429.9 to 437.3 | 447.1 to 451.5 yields 0.04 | 1.37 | 1.65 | 1.83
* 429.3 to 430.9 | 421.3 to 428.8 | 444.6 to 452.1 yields 0.55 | 1.41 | 0.976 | 1.78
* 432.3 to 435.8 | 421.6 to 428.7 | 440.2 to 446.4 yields 0.10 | 1.41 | 1.48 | 1.64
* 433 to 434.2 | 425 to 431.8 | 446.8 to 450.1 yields -0.07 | 1.27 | 1.49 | 1.82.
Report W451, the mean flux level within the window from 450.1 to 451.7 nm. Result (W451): 1.86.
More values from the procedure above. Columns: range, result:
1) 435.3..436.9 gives 1.53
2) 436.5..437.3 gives 1.54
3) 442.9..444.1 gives 1.61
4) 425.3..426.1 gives 1.5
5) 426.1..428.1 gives 1.38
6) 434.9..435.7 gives 1.52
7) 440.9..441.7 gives 1.79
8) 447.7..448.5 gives 1.8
